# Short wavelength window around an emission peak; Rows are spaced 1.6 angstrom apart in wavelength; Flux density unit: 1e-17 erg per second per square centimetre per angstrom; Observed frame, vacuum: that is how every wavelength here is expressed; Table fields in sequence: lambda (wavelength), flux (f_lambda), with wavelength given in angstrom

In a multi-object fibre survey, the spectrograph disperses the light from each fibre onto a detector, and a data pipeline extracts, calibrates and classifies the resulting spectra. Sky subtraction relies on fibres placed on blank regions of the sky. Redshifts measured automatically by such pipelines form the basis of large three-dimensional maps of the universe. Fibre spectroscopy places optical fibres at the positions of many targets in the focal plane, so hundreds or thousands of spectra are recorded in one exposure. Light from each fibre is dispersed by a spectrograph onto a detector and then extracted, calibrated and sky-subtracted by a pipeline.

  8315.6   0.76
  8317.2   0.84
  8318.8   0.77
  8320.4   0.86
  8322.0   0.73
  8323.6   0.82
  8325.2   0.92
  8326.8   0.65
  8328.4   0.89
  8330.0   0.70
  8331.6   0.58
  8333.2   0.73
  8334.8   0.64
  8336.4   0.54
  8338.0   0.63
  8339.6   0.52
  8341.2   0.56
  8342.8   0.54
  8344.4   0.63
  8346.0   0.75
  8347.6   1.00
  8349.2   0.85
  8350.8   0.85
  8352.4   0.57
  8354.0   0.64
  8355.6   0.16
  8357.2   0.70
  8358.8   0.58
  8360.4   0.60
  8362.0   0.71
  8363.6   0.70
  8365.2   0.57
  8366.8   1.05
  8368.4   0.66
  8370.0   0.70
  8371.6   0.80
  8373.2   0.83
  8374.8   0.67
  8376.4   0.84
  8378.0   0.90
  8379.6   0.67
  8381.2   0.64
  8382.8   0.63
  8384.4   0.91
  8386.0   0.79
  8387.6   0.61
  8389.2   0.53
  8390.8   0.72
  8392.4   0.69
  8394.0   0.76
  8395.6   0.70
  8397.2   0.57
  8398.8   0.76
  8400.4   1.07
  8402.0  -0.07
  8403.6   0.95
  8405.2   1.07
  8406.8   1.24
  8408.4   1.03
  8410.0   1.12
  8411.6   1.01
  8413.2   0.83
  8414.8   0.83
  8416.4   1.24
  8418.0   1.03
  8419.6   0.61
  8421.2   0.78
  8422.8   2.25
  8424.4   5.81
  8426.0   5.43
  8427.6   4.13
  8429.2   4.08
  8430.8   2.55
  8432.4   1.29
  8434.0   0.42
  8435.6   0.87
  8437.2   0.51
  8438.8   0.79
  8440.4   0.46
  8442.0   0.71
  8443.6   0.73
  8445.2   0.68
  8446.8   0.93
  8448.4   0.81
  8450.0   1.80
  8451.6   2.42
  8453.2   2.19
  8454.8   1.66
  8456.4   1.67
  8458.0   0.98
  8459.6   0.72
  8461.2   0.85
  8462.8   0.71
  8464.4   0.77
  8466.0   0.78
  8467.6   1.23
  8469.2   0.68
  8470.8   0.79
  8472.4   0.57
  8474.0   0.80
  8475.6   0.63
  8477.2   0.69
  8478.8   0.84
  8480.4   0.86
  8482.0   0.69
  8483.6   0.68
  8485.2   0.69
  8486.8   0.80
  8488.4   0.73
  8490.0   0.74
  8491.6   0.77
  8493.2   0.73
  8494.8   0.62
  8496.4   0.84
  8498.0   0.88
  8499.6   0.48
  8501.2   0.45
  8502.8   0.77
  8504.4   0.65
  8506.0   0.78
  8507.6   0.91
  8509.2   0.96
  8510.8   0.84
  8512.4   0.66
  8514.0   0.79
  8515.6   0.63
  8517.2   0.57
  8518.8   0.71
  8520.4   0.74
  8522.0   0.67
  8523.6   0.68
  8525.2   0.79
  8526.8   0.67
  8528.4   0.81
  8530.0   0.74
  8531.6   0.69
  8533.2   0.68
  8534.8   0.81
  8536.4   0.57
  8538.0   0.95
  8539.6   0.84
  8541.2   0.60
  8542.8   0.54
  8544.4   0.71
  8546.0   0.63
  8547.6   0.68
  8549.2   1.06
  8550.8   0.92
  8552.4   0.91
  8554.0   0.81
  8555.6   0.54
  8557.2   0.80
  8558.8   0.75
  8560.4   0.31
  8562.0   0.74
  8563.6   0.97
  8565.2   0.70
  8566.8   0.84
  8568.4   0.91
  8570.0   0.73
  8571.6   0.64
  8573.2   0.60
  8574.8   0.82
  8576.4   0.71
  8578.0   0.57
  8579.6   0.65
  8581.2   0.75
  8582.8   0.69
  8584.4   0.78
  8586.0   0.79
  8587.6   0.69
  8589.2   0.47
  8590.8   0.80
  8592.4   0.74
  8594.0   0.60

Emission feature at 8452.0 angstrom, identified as [N II]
